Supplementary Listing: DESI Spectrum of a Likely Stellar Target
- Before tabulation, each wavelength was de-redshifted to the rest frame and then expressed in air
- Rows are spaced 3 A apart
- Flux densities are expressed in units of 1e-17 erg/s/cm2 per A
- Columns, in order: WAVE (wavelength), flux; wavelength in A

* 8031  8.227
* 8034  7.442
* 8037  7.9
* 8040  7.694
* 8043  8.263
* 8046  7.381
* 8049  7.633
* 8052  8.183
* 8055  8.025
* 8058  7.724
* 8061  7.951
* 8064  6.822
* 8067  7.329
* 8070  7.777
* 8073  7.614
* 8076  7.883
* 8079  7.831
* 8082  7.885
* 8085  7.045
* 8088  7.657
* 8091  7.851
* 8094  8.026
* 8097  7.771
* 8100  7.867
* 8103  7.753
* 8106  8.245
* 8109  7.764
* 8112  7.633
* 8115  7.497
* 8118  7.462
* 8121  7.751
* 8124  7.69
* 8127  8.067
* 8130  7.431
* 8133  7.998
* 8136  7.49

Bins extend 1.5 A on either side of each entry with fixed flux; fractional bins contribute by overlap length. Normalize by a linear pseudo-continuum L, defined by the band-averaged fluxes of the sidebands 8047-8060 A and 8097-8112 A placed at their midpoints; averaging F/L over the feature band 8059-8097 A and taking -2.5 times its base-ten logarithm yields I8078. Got 0.031 mag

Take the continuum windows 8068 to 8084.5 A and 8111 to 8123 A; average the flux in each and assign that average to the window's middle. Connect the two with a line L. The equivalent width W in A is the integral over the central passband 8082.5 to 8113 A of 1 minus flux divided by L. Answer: -0.4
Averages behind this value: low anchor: 7.74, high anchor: 7.59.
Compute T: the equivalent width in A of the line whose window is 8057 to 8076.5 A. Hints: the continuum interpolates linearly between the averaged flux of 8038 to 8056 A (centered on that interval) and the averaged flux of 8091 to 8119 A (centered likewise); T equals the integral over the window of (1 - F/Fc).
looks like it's 0.67 A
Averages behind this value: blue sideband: 7.86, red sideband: 7.79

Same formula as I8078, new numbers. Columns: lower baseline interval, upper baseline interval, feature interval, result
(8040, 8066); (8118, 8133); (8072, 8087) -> 0.012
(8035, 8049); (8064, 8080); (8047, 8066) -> -0.001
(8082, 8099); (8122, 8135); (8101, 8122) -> 0.002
